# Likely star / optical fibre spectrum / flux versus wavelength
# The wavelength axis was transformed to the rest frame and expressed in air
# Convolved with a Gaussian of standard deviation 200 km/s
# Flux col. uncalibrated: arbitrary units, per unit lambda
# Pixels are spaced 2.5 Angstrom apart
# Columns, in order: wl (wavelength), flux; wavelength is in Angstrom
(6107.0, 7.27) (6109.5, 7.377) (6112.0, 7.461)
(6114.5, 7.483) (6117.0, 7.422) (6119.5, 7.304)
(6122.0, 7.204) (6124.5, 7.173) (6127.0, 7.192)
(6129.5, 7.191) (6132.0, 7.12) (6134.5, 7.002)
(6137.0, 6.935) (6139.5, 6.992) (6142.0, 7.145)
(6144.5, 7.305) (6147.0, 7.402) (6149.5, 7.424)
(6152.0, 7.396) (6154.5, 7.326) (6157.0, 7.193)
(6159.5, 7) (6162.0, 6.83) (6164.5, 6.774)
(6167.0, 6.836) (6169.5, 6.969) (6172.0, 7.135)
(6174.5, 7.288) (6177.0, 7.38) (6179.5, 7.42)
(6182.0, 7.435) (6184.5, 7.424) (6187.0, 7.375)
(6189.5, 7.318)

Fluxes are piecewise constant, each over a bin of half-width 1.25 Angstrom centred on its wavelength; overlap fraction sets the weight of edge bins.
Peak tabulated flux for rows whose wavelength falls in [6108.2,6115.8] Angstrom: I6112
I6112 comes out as 7.483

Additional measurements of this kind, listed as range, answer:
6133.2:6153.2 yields 7.424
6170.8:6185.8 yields 7.435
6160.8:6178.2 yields 7.38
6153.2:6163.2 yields 7.326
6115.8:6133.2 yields 7.422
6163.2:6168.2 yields 6.836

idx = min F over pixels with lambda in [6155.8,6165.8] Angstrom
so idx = 6.774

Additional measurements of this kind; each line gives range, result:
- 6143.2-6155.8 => 7.305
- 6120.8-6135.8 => 7.002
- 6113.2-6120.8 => 7.304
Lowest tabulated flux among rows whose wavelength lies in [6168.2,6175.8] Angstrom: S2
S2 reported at 6.969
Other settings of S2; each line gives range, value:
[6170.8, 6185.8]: 7.135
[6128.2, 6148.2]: 6.935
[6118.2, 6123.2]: 7.204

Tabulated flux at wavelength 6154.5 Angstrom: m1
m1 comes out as 7.326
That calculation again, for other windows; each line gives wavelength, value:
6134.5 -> 7.002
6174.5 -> 7.288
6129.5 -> 7.191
